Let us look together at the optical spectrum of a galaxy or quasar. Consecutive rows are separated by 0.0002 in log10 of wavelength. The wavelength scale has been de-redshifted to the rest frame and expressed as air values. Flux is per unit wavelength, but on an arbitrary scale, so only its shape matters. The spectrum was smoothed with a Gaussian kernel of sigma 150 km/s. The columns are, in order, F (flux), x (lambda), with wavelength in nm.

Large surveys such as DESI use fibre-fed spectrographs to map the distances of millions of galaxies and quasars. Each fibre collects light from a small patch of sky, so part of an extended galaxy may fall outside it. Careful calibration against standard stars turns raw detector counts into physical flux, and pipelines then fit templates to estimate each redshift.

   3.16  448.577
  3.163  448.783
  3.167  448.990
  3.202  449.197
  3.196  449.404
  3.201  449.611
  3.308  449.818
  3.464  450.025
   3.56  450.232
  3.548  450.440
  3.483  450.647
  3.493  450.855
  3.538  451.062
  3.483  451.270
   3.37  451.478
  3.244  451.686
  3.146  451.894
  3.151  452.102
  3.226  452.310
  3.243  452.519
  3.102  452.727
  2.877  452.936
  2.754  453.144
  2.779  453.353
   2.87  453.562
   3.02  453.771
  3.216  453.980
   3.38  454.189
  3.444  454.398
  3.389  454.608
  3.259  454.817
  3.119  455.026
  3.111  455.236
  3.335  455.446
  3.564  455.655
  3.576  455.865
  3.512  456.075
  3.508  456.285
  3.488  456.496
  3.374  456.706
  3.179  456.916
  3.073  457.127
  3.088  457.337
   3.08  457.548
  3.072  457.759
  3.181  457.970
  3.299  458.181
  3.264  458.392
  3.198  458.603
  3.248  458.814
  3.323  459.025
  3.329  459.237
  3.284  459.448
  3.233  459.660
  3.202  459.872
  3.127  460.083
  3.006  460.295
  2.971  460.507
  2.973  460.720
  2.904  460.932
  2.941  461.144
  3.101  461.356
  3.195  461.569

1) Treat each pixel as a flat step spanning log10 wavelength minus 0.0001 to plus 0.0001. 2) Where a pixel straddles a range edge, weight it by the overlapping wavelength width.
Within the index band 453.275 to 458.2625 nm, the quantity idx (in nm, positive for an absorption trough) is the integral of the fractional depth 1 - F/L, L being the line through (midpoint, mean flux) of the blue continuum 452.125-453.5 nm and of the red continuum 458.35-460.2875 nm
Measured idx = -0.23 nm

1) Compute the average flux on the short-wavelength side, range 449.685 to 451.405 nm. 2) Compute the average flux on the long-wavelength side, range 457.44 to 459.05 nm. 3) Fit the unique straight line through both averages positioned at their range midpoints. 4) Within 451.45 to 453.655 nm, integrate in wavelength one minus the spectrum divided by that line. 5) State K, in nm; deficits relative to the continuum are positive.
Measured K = 0.225 nm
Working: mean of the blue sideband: 3.48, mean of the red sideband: 3.2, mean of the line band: 3.06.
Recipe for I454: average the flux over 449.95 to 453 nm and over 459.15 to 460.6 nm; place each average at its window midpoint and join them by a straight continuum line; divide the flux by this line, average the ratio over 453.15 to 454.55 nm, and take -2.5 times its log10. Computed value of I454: 0.06 mag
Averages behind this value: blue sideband 3.33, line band 3.1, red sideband 3.17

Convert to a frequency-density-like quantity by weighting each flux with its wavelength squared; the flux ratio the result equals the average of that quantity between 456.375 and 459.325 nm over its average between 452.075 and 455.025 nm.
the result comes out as 1.05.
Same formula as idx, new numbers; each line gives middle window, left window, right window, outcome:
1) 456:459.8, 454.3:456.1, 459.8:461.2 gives -0.09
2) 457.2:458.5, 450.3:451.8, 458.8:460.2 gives 0.05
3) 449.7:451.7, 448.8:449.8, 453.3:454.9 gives -0.17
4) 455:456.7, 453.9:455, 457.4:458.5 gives -0.08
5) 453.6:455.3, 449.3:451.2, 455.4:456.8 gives 0.12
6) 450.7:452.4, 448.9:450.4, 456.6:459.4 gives -0.02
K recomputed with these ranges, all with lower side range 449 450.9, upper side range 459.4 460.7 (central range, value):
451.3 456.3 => 0.09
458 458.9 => -0.03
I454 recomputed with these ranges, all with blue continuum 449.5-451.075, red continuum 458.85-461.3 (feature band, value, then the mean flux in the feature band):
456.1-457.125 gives -0.04 mag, 3.36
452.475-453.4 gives 0.14 mag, 2.94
